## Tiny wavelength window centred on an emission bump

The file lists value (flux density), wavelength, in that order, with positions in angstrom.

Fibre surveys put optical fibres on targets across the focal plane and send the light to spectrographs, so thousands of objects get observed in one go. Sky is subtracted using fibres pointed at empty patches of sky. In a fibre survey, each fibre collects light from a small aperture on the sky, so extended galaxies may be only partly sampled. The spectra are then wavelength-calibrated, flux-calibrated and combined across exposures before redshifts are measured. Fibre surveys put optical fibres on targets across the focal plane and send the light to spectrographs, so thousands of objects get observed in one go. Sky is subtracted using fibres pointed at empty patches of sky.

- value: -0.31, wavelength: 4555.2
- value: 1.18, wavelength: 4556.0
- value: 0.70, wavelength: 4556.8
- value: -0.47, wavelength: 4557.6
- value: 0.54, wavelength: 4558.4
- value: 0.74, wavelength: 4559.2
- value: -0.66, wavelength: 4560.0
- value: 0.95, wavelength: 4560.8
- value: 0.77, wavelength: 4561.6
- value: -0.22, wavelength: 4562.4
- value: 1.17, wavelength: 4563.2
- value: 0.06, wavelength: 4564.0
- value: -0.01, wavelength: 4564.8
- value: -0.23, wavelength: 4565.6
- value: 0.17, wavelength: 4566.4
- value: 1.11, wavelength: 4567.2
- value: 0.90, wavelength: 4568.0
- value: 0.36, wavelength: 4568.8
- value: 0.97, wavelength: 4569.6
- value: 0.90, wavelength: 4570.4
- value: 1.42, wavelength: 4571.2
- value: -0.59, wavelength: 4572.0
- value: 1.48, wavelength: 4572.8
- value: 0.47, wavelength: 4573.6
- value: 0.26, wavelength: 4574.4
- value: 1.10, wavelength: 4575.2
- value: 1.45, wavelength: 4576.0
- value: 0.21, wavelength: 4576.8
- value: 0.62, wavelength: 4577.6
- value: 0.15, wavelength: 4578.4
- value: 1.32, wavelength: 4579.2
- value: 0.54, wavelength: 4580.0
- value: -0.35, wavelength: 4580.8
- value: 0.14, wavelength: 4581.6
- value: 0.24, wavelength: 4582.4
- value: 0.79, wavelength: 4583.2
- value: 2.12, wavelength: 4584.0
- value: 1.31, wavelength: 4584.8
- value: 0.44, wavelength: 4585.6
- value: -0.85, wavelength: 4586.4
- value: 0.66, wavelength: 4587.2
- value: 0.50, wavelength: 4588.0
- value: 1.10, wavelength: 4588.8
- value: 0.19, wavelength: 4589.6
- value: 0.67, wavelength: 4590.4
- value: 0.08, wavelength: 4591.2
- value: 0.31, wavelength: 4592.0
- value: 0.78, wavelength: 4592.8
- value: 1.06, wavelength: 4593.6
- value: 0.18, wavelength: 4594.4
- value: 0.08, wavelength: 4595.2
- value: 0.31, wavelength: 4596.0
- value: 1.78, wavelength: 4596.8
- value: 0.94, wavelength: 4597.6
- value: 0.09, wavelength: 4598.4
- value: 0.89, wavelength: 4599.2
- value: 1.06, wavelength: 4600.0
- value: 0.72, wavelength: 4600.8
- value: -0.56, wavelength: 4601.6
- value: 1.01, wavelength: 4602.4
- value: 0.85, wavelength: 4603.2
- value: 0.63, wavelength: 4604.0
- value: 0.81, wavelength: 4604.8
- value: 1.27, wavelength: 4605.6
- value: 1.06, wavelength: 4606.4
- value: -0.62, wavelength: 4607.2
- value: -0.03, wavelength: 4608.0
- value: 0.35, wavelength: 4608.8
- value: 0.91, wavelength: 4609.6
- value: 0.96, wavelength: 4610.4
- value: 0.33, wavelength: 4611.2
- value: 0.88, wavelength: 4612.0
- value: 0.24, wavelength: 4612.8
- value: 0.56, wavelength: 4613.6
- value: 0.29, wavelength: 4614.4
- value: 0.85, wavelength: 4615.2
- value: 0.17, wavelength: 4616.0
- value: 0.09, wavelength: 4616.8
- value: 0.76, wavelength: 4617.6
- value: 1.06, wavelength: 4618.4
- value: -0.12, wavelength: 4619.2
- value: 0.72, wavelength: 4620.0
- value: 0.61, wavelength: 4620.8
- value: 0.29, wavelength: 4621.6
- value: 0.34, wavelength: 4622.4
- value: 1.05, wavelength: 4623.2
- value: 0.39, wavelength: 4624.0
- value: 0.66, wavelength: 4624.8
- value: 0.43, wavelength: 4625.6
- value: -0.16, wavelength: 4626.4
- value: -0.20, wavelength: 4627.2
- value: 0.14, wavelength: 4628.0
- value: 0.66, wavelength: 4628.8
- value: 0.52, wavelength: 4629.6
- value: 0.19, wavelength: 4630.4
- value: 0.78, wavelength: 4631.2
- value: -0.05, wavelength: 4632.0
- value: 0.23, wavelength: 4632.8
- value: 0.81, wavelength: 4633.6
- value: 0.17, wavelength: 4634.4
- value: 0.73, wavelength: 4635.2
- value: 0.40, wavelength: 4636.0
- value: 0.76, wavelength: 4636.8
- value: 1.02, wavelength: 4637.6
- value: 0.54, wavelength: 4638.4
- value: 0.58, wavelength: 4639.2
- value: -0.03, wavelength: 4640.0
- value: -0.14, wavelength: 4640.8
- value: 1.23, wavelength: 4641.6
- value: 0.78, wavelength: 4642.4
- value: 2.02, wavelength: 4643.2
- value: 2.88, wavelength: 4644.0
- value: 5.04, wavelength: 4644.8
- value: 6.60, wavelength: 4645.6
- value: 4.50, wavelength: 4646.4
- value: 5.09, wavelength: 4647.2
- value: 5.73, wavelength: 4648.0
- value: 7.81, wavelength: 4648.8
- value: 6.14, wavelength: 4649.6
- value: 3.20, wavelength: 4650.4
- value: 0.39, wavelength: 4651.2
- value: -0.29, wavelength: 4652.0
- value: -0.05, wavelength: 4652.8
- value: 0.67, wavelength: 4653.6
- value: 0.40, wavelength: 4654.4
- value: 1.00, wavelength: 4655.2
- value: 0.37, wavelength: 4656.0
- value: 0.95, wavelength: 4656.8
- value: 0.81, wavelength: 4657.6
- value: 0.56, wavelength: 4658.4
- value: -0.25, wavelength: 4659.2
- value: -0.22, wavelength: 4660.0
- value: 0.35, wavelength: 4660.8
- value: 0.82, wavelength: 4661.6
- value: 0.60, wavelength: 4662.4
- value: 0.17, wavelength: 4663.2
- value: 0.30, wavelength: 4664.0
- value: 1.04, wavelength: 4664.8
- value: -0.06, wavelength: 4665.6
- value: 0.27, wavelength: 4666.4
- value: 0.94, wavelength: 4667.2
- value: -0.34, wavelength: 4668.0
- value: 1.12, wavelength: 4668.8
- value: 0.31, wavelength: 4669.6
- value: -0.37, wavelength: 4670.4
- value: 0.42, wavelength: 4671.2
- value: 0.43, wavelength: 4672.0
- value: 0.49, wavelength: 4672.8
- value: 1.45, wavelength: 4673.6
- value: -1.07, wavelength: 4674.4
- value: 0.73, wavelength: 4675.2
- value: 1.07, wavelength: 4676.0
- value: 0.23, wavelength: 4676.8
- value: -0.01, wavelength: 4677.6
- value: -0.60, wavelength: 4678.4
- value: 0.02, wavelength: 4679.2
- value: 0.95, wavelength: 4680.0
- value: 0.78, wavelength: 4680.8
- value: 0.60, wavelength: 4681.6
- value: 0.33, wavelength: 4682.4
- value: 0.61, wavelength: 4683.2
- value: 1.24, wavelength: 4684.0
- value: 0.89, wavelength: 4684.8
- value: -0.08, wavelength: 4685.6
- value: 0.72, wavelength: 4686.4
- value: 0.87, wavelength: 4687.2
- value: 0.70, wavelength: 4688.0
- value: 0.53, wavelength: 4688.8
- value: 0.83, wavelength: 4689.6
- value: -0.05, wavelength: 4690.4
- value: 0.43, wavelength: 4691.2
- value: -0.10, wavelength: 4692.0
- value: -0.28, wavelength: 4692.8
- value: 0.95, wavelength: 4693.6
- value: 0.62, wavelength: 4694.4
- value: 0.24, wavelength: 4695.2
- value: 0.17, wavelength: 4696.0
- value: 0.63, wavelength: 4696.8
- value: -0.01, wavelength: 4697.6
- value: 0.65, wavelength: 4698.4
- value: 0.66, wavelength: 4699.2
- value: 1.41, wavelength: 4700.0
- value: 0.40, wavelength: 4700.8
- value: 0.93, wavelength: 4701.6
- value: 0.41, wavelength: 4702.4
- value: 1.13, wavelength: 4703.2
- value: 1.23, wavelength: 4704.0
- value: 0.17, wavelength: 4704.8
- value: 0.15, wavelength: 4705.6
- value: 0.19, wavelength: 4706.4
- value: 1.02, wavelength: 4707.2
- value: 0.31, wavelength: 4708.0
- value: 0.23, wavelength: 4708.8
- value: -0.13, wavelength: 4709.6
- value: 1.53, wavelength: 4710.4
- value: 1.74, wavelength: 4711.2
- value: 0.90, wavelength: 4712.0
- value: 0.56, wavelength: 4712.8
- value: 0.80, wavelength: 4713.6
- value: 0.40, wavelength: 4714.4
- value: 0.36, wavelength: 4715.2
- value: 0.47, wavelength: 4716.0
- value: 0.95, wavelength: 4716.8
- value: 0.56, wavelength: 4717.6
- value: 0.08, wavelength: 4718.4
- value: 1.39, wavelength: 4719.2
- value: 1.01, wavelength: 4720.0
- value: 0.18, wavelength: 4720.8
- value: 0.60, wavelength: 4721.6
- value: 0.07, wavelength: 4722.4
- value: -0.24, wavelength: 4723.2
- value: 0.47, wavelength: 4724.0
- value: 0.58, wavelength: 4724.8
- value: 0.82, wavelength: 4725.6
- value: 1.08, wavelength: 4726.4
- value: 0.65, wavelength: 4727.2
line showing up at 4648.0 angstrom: [O II] 3727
